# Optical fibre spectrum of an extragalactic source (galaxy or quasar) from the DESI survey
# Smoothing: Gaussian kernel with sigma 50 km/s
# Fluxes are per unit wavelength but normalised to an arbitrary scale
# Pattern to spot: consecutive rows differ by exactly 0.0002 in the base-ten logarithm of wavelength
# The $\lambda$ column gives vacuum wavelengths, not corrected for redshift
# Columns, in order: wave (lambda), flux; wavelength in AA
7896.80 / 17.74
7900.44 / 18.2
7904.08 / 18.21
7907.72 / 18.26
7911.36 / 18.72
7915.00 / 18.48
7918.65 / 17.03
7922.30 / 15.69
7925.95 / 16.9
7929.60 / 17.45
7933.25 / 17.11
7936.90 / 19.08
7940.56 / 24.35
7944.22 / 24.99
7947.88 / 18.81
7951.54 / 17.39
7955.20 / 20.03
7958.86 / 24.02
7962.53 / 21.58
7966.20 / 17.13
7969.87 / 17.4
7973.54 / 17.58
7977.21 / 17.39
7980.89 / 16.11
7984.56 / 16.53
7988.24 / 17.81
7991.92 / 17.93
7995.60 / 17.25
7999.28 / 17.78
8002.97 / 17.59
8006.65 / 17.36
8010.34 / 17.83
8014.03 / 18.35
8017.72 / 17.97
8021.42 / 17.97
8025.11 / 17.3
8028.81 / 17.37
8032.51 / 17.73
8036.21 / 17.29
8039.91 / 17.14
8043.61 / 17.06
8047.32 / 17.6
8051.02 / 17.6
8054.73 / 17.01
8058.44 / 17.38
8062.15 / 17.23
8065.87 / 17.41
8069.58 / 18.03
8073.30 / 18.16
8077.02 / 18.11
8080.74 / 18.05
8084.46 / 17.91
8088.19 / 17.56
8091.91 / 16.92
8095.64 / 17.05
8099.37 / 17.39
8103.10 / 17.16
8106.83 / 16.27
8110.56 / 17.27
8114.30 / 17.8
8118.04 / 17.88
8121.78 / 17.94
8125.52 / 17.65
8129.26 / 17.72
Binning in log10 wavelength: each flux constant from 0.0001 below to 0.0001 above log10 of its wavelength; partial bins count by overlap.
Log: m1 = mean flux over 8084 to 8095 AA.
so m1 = 17.4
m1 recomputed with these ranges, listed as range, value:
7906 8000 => 18.6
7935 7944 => 22.3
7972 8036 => 17.5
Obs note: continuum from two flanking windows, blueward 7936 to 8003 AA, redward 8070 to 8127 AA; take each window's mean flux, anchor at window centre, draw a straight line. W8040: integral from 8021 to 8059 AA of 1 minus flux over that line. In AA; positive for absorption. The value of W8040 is 1.7 AA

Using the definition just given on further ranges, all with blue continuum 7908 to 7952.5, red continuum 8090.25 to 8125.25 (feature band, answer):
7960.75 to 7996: 1.43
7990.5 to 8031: 1.01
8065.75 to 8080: -0.31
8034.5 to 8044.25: 0.40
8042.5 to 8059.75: 0.45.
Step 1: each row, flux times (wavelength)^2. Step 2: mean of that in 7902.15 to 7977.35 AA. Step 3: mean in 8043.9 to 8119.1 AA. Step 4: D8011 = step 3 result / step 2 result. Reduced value 1.0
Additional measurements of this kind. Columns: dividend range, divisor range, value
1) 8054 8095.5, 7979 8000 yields 1.05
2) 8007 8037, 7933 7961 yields 0.86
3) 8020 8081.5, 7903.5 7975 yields 0.95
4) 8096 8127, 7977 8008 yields 1.04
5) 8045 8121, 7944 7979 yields 0.93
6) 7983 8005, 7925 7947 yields 0.88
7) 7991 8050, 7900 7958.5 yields 0.95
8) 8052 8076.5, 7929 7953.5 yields 0.91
